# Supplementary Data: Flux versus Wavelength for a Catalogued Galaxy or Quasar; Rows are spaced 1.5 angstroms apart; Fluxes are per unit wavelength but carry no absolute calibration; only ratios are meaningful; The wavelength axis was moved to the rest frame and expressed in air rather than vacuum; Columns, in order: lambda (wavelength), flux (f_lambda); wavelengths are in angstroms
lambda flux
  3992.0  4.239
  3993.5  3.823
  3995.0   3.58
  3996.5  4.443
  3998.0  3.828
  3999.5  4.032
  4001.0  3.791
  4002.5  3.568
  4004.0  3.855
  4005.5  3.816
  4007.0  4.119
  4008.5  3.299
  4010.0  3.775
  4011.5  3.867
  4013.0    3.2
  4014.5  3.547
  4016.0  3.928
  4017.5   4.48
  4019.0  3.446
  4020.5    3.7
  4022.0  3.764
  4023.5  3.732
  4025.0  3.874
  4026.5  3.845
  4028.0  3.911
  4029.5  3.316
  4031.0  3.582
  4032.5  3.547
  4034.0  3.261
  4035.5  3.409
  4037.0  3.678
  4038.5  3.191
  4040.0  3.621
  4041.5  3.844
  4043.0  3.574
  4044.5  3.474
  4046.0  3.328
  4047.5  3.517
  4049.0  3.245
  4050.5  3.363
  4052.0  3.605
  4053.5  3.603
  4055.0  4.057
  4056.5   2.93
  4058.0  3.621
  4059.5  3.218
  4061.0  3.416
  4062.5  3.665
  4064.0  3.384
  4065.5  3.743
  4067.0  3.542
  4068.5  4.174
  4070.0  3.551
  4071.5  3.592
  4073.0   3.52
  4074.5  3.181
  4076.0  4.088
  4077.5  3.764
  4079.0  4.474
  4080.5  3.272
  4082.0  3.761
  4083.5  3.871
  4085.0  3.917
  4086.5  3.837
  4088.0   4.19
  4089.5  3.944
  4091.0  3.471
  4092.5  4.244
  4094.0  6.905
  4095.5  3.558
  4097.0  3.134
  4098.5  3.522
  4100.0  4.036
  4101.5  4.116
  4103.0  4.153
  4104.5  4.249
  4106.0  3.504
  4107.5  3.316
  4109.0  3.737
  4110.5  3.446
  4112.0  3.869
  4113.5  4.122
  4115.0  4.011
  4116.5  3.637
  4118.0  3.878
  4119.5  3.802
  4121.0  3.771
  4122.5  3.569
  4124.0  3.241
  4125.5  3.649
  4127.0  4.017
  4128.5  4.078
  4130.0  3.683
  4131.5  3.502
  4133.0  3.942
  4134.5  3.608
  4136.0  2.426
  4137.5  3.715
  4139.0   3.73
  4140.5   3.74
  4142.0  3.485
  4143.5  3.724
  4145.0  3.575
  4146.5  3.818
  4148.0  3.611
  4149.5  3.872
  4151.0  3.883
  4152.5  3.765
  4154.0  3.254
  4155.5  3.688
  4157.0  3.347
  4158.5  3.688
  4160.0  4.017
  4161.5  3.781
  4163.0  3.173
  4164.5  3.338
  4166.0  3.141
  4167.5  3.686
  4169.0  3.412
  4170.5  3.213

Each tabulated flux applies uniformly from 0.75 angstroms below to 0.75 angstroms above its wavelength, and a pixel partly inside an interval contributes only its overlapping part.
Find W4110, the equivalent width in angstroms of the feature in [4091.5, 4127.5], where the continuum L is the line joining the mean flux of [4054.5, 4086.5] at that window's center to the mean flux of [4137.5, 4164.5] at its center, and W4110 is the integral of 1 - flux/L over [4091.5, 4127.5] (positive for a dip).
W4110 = -2.4 angstroms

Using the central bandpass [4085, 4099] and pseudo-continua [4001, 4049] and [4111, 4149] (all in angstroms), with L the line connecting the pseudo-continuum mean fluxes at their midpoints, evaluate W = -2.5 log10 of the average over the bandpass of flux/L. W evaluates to -0.12 mag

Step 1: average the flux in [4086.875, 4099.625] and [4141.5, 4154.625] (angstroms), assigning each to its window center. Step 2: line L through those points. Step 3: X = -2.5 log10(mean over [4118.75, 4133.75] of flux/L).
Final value 0.03 mag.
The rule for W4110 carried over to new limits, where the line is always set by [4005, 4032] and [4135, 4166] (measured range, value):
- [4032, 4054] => 1.30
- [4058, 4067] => 0.43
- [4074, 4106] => -2.95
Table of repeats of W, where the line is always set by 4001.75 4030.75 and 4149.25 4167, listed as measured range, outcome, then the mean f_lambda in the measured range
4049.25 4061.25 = 0.07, 3.47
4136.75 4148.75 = -0.03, 3.67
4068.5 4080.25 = -0.02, 3.75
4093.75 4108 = -0.09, 3.96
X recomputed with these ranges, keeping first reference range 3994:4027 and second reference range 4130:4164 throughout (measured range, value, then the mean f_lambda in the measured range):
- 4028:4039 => 0.09 mag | 3.46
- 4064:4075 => 0.03 mag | 3.61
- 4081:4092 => -0.05 mag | 3.85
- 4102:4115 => -0.05 mag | 3.82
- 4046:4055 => 0.07 mag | 3.5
